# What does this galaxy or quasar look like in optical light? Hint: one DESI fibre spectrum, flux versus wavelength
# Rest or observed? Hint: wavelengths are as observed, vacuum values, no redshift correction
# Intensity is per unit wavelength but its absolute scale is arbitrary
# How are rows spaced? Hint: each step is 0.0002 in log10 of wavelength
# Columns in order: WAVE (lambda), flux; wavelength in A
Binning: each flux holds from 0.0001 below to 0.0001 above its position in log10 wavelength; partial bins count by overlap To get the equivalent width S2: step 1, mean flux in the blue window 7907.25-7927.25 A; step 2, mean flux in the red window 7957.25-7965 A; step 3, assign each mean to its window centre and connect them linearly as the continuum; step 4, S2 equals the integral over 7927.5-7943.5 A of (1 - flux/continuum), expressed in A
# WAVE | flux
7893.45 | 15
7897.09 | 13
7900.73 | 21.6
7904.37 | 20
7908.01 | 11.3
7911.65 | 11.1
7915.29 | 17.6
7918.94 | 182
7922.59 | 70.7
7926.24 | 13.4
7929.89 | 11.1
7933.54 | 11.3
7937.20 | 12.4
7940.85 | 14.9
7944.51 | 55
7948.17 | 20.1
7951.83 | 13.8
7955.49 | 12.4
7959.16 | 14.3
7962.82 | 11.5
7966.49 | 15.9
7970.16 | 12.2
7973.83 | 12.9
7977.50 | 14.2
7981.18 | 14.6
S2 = 9.3 A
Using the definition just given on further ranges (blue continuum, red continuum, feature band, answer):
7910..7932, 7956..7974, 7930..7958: 9.8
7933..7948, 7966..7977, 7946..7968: 3.8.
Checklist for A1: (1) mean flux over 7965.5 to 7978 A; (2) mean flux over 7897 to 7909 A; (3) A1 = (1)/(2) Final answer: 0.79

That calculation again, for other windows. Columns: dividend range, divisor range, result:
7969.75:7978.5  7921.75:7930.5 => 0.44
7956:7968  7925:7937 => 1.15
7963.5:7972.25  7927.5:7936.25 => 1.19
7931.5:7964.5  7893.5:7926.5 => 0.46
